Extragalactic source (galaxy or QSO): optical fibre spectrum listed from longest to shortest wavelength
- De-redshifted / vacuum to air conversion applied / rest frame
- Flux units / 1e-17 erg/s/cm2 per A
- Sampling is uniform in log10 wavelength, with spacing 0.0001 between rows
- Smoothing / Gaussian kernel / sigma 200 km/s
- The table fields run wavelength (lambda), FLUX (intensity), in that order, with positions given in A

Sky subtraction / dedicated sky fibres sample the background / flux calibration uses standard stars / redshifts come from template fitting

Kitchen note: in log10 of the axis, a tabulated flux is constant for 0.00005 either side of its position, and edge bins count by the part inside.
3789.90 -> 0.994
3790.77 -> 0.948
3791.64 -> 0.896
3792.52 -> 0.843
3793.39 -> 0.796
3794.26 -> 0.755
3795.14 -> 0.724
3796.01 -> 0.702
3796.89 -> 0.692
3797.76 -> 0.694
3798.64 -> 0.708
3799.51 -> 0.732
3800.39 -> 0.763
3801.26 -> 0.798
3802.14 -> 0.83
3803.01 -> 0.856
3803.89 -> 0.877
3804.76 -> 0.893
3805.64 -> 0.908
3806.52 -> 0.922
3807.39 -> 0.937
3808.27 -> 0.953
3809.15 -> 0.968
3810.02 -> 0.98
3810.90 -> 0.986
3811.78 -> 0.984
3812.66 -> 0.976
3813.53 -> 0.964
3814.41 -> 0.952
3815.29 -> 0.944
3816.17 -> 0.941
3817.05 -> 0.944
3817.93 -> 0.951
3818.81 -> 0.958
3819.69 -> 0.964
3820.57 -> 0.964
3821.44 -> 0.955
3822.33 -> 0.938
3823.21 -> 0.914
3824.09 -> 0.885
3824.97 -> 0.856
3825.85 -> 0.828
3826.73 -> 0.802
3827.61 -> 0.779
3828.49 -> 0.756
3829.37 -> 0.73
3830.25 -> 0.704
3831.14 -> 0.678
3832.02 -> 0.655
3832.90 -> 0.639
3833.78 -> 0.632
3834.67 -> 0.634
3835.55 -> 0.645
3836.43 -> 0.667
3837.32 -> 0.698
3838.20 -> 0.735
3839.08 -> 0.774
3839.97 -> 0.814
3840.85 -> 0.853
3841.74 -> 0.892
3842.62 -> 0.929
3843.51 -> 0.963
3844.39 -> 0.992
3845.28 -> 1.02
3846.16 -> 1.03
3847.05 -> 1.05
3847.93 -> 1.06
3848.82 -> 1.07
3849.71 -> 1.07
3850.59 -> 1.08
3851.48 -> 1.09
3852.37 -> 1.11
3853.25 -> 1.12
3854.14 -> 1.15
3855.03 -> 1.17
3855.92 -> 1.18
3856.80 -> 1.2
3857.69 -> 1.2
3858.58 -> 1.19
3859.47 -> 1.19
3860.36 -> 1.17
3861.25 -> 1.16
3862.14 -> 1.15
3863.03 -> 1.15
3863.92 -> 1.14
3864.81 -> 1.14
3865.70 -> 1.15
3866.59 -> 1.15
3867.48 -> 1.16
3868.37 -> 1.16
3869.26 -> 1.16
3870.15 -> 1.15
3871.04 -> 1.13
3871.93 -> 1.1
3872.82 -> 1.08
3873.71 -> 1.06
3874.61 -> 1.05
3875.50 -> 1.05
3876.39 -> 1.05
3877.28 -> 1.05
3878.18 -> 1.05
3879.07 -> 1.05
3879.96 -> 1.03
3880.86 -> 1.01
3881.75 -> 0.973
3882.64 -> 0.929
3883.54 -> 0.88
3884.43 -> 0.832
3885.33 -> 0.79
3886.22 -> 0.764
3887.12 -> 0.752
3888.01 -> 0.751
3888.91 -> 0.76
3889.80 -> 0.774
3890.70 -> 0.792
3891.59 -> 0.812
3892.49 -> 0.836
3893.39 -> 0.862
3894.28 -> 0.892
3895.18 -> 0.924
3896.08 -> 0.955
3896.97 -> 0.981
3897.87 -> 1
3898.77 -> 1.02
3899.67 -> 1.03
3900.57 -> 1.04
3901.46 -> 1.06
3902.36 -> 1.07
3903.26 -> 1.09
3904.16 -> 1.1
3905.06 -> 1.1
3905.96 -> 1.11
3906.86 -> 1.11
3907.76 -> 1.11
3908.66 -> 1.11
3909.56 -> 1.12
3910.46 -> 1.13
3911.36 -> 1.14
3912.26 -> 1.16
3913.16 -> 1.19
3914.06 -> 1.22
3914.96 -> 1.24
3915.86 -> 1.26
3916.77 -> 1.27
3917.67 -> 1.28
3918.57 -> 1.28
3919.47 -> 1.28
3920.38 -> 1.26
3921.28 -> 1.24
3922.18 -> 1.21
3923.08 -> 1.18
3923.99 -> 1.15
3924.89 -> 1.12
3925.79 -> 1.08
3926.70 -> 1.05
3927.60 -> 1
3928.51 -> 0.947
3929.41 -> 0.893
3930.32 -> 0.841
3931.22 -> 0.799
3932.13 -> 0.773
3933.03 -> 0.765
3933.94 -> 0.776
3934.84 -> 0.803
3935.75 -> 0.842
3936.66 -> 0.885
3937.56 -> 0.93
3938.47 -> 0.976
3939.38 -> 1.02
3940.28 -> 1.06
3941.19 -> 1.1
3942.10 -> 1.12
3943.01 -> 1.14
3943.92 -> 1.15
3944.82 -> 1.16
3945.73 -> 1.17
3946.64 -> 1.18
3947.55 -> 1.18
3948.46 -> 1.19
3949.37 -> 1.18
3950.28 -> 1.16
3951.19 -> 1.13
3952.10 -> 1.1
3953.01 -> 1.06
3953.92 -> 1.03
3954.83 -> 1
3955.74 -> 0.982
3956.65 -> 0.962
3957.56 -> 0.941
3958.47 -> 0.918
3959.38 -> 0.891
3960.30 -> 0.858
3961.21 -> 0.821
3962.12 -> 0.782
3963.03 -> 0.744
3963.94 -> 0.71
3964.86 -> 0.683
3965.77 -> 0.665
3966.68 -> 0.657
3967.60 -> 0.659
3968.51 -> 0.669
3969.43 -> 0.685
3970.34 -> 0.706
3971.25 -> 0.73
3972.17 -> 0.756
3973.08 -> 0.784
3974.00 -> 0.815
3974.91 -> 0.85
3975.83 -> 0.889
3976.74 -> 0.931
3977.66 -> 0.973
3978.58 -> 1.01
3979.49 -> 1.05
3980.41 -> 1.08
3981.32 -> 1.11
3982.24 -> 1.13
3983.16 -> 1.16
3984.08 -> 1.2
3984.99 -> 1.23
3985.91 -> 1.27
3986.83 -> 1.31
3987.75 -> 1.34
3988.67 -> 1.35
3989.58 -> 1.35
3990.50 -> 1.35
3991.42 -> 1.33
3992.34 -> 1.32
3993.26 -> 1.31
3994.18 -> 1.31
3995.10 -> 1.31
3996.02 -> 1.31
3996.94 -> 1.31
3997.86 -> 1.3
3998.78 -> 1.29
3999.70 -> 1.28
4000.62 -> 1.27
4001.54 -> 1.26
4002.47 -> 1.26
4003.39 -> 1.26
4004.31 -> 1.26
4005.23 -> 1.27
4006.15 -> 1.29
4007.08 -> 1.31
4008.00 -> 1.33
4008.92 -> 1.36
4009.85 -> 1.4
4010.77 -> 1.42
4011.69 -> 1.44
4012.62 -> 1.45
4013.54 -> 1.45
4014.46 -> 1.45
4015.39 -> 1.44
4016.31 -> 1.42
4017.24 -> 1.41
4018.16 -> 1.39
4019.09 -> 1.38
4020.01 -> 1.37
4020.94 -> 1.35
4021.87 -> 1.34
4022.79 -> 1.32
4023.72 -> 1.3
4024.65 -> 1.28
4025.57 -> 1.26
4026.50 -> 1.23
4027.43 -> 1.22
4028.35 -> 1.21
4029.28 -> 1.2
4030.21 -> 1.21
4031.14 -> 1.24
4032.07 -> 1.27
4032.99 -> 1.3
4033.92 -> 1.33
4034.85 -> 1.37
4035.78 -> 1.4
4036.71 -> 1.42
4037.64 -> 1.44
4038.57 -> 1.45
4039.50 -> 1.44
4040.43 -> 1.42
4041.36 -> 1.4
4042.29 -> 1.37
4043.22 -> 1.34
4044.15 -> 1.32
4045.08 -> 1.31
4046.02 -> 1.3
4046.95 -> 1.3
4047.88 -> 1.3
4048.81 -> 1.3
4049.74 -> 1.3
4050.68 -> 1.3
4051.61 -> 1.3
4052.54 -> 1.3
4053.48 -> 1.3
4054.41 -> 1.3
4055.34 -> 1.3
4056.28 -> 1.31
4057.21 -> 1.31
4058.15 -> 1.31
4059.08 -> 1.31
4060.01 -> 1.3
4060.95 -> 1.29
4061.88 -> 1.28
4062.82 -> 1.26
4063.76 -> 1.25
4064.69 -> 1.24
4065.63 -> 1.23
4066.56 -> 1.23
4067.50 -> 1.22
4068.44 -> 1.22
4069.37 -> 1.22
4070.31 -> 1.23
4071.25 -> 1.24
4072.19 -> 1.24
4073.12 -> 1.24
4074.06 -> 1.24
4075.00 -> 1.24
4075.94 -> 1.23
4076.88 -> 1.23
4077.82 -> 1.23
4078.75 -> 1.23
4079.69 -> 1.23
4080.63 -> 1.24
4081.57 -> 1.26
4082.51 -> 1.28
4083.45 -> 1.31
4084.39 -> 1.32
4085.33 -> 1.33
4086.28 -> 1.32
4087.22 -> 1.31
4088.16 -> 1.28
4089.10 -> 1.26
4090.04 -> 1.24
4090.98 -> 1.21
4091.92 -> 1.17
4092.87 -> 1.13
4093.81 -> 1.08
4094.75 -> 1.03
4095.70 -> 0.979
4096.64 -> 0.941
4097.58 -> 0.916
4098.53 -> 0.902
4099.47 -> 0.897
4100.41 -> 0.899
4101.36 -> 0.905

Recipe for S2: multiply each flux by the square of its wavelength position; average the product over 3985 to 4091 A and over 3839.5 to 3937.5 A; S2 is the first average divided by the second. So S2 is 1.35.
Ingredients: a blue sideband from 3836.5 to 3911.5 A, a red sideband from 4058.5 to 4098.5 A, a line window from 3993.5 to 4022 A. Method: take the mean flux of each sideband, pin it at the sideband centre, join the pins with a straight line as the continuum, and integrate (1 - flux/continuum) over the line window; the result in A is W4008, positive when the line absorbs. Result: -4.9 A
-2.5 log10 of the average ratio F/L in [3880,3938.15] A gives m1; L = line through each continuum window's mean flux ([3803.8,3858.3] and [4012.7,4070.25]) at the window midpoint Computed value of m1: 0.065 mag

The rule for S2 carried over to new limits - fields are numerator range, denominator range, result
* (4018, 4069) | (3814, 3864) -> 1.54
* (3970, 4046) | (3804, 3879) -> 1.40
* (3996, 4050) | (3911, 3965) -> 1.34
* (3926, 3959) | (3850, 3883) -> 0.94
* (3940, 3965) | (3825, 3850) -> 1.31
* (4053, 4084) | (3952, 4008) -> 1.24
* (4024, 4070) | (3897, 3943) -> 1.30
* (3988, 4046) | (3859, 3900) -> 1.43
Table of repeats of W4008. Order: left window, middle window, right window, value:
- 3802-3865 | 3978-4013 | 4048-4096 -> -3.8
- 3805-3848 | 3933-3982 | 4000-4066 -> 9.3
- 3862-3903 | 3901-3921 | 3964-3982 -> -4.9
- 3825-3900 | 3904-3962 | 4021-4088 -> 0.8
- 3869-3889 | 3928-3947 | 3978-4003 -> 2.6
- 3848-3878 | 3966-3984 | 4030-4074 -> 5.1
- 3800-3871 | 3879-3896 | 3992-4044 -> 3.2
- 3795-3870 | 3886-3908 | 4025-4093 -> 1.9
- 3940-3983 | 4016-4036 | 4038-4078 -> -2.2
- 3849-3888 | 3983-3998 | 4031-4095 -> -1.2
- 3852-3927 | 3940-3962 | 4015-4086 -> 1.9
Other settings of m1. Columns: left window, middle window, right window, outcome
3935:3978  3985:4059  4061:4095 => -0.21 mag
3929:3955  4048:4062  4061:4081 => -0.08 mag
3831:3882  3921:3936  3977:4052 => 0.18 mag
